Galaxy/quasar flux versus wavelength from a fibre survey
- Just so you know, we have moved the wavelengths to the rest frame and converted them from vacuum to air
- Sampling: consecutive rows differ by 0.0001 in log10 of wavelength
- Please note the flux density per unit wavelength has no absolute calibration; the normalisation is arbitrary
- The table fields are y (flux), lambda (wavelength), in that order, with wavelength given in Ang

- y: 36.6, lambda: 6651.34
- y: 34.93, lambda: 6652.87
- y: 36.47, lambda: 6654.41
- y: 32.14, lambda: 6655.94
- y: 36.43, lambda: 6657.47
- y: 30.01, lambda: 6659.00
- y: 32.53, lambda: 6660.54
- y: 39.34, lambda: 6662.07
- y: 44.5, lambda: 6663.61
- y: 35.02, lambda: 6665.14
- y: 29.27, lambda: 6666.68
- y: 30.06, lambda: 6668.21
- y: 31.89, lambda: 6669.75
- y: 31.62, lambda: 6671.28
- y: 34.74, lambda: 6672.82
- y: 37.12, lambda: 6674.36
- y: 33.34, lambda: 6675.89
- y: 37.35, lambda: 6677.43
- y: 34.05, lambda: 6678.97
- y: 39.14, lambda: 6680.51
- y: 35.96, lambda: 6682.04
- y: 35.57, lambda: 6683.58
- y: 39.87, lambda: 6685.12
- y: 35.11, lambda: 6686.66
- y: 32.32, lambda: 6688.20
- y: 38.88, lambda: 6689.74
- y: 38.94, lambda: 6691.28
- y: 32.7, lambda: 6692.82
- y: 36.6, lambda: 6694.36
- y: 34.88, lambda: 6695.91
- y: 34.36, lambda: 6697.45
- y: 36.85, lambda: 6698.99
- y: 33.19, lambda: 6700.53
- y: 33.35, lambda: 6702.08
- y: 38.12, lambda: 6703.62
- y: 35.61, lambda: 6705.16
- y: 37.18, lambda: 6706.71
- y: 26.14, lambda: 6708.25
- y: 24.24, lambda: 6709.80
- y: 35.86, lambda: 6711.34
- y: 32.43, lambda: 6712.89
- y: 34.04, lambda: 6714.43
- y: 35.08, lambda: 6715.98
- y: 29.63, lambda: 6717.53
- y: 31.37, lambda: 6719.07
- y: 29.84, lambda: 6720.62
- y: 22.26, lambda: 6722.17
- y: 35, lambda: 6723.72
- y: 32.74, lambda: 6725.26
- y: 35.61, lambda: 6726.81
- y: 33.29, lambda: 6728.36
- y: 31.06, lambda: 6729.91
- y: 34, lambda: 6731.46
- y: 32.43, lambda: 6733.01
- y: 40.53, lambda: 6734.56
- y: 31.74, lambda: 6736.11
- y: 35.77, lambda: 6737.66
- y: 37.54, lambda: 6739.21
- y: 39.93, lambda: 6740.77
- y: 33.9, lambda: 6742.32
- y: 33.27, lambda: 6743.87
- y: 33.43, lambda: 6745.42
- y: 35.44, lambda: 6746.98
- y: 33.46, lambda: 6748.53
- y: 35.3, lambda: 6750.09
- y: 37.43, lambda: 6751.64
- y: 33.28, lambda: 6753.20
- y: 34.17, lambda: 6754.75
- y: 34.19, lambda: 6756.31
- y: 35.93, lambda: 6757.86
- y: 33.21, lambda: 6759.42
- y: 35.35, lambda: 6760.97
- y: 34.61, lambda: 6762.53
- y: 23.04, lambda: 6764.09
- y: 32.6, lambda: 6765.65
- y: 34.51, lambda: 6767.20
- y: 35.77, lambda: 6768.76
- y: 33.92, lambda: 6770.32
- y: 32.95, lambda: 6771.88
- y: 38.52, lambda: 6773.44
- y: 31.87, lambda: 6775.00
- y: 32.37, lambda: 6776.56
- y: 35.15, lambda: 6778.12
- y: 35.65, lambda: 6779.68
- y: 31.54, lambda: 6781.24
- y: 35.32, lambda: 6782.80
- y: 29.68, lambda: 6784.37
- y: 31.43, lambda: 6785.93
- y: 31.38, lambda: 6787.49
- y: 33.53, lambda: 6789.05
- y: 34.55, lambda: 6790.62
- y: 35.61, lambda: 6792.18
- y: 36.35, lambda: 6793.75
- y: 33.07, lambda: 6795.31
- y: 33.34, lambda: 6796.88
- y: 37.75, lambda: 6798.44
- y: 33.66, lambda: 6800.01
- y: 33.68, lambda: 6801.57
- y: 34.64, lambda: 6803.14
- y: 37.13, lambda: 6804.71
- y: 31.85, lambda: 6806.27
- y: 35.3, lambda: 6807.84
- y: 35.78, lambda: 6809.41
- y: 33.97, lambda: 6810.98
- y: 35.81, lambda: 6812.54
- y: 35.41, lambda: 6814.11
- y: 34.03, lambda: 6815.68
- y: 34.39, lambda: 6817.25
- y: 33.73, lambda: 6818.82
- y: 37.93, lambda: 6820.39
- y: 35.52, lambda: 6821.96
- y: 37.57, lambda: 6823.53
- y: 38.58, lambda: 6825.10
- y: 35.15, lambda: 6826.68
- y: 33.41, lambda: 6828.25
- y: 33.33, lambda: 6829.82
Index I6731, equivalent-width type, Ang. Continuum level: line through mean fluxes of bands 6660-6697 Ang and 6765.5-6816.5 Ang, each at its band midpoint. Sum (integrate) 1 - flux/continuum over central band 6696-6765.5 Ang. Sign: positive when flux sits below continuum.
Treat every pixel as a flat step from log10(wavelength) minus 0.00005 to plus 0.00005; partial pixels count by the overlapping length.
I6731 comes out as 2.68 Ang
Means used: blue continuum 35.5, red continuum 34.2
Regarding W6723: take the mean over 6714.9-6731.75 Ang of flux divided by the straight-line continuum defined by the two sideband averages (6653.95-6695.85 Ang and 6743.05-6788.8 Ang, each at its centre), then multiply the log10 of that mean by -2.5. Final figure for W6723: 0.08 mag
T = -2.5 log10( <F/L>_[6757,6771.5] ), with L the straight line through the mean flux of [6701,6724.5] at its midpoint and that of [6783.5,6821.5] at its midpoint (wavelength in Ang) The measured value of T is 0.00 mag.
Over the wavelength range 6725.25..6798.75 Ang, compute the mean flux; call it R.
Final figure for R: 34.1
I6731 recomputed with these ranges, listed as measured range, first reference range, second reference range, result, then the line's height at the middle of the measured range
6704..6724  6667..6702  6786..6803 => 1.9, 34.9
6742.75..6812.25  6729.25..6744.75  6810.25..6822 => 2.1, 35.1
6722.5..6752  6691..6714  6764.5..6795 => -0.7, 33.8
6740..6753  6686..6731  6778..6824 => -0.5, 33.8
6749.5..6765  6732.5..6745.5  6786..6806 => 0.7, 35.2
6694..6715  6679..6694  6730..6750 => 1.3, 35.9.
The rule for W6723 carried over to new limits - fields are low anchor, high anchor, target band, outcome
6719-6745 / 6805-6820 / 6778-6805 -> 0.01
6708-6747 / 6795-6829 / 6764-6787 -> 0.03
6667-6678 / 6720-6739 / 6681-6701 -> -0.08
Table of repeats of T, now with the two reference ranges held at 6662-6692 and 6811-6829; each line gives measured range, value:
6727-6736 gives 0.04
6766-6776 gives 0.03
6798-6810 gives 0.02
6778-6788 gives 0.09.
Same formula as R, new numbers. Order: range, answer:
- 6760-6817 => 33.9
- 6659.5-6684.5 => 35.1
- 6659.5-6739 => 34.2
